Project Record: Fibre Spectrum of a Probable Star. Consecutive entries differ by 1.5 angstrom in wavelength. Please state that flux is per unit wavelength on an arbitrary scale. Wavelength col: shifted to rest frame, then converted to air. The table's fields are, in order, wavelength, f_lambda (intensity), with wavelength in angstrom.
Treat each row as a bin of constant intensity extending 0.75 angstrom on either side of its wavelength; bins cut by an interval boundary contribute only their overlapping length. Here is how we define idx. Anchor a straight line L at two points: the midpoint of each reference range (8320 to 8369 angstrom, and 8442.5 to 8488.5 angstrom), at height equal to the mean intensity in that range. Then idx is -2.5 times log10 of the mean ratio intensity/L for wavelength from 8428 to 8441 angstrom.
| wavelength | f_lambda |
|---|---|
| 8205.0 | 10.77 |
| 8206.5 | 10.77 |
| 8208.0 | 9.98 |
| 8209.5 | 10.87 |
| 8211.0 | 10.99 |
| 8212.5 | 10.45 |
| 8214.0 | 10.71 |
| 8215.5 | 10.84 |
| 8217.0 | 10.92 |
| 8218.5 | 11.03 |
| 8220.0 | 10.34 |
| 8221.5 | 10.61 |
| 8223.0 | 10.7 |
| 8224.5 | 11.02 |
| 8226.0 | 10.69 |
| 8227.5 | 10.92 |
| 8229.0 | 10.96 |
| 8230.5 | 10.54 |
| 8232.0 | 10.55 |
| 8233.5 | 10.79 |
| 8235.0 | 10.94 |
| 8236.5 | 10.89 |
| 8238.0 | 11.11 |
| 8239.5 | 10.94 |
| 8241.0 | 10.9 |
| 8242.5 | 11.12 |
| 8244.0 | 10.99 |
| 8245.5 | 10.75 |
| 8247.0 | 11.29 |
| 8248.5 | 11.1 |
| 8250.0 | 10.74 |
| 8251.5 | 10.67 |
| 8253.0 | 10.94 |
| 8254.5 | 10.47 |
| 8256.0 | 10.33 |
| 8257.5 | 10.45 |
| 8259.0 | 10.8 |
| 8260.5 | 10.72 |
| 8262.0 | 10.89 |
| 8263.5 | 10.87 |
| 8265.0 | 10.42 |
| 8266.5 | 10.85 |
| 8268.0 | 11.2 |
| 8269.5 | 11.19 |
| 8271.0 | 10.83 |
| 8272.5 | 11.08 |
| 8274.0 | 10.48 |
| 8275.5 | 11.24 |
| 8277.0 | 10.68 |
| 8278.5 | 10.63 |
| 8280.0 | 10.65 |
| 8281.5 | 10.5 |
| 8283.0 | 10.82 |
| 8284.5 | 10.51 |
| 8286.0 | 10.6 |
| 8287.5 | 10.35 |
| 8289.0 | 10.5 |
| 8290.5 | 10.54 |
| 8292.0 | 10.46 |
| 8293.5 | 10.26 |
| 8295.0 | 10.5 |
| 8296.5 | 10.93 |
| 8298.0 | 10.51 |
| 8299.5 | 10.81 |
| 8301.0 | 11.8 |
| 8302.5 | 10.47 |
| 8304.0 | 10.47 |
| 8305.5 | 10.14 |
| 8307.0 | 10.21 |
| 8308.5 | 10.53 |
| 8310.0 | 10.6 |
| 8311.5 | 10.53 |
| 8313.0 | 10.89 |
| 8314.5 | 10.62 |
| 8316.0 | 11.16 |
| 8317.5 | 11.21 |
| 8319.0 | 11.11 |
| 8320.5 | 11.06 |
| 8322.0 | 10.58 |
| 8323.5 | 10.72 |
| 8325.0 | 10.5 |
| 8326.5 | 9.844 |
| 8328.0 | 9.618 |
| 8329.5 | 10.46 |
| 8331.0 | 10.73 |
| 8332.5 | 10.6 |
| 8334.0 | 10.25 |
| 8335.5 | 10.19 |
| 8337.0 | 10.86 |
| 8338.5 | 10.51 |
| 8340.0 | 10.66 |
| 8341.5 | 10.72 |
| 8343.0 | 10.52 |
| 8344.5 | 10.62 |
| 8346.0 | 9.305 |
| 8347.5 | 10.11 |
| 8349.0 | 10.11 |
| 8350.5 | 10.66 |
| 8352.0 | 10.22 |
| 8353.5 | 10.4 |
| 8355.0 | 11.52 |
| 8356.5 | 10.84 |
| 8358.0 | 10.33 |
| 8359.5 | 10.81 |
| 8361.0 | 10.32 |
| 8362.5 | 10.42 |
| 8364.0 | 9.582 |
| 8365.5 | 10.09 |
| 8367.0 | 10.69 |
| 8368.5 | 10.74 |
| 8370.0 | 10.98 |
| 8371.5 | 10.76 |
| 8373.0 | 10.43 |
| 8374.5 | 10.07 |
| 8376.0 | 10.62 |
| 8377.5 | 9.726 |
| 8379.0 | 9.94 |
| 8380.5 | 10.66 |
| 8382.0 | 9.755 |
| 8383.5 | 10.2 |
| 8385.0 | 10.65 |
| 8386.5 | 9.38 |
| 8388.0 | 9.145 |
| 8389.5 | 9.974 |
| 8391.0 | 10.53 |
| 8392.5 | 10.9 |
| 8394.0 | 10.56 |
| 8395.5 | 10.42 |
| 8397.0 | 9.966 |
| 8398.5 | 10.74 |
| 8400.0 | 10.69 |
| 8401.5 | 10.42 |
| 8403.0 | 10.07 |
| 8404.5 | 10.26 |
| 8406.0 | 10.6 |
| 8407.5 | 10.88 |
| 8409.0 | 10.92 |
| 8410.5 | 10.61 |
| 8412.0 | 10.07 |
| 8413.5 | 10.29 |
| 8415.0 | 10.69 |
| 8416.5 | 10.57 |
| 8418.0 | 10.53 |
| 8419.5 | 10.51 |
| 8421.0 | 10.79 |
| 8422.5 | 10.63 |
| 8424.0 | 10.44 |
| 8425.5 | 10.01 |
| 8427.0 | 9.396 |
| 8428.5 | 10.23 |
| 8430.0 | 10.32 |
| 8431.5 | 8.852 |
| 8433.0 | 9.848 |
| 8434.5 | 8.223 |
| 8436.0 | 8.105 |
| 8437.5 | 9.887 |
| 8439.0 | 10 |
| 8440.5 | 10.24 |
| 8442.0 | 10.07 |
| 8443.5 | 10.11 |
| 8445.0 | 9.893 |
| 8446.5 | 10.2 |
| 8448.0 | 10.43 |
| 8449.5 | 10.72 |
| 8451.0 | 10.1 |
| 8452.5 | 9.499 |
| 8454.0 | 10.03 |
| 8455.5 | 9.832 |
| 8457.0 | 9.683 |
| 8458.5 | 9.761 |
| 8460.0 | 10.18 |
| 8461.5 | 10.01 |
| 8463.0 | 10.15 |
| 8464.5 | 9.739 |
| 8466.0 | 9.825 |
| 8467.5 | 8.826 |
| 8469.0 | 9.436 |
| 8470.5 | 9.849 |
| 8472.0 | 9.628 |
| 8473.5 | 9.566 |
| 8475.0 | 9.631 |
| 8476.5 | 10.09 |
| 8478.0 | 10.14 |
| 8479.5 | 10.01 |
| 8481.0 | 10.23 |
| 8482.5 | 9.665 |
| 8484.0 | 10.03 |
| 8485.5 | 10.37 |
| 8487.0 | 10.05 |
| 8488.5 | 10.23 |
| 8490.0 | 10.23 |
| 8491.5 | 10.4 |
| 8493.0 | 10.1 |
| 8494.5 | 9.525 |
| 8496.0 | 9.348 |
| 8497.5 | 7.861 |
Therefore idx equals 0.063 mag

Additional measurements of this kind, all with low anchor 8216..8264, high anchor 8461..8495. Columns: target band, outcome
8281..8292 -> 0.01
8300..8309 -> 0.00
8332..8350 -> 0.01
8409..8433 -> -0.02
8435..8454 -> 0.01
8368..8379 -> -0.01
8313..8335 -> -0.01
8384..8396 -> 0.01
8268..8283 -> -0.02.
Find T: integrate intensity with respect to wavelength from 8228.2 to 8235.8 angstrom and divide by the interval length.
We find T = 10.8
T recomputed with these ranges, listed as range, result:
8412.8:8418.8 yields 10.5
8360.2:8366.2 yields 10.1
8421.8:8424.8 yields 10.5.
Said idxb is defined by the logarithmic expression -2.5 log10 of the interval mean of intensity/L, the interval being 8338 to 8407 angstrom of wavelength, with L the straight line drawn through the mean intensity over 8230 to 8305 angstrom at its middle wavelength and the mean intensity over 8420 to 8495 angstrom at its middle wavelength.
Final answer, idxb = -0.01 mag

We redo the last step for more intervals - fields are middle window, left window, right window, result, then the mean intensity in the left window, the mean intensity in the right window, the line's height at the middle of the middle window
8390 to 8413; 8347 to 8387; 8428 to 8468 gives -0.038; 10.4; 9.81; 10.1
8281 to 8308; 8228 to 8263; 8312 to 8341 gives 0.012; 10.8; 10.6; 10.7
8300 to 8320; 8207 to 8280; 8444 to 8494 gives -0.021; 10.8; 9.95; 10.5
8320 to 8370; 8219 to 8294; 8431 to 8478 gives -0.014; 10.8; 9.77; 10.3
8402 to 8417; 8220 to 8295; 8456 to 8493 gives -0.035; 10.8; 9.91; 10.2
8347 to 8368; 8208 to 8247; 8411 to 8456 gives -0.013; 10.8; 10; 10.3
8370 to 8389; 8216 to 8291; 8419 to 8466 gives 0.007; 10.8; 9.93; 10.2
